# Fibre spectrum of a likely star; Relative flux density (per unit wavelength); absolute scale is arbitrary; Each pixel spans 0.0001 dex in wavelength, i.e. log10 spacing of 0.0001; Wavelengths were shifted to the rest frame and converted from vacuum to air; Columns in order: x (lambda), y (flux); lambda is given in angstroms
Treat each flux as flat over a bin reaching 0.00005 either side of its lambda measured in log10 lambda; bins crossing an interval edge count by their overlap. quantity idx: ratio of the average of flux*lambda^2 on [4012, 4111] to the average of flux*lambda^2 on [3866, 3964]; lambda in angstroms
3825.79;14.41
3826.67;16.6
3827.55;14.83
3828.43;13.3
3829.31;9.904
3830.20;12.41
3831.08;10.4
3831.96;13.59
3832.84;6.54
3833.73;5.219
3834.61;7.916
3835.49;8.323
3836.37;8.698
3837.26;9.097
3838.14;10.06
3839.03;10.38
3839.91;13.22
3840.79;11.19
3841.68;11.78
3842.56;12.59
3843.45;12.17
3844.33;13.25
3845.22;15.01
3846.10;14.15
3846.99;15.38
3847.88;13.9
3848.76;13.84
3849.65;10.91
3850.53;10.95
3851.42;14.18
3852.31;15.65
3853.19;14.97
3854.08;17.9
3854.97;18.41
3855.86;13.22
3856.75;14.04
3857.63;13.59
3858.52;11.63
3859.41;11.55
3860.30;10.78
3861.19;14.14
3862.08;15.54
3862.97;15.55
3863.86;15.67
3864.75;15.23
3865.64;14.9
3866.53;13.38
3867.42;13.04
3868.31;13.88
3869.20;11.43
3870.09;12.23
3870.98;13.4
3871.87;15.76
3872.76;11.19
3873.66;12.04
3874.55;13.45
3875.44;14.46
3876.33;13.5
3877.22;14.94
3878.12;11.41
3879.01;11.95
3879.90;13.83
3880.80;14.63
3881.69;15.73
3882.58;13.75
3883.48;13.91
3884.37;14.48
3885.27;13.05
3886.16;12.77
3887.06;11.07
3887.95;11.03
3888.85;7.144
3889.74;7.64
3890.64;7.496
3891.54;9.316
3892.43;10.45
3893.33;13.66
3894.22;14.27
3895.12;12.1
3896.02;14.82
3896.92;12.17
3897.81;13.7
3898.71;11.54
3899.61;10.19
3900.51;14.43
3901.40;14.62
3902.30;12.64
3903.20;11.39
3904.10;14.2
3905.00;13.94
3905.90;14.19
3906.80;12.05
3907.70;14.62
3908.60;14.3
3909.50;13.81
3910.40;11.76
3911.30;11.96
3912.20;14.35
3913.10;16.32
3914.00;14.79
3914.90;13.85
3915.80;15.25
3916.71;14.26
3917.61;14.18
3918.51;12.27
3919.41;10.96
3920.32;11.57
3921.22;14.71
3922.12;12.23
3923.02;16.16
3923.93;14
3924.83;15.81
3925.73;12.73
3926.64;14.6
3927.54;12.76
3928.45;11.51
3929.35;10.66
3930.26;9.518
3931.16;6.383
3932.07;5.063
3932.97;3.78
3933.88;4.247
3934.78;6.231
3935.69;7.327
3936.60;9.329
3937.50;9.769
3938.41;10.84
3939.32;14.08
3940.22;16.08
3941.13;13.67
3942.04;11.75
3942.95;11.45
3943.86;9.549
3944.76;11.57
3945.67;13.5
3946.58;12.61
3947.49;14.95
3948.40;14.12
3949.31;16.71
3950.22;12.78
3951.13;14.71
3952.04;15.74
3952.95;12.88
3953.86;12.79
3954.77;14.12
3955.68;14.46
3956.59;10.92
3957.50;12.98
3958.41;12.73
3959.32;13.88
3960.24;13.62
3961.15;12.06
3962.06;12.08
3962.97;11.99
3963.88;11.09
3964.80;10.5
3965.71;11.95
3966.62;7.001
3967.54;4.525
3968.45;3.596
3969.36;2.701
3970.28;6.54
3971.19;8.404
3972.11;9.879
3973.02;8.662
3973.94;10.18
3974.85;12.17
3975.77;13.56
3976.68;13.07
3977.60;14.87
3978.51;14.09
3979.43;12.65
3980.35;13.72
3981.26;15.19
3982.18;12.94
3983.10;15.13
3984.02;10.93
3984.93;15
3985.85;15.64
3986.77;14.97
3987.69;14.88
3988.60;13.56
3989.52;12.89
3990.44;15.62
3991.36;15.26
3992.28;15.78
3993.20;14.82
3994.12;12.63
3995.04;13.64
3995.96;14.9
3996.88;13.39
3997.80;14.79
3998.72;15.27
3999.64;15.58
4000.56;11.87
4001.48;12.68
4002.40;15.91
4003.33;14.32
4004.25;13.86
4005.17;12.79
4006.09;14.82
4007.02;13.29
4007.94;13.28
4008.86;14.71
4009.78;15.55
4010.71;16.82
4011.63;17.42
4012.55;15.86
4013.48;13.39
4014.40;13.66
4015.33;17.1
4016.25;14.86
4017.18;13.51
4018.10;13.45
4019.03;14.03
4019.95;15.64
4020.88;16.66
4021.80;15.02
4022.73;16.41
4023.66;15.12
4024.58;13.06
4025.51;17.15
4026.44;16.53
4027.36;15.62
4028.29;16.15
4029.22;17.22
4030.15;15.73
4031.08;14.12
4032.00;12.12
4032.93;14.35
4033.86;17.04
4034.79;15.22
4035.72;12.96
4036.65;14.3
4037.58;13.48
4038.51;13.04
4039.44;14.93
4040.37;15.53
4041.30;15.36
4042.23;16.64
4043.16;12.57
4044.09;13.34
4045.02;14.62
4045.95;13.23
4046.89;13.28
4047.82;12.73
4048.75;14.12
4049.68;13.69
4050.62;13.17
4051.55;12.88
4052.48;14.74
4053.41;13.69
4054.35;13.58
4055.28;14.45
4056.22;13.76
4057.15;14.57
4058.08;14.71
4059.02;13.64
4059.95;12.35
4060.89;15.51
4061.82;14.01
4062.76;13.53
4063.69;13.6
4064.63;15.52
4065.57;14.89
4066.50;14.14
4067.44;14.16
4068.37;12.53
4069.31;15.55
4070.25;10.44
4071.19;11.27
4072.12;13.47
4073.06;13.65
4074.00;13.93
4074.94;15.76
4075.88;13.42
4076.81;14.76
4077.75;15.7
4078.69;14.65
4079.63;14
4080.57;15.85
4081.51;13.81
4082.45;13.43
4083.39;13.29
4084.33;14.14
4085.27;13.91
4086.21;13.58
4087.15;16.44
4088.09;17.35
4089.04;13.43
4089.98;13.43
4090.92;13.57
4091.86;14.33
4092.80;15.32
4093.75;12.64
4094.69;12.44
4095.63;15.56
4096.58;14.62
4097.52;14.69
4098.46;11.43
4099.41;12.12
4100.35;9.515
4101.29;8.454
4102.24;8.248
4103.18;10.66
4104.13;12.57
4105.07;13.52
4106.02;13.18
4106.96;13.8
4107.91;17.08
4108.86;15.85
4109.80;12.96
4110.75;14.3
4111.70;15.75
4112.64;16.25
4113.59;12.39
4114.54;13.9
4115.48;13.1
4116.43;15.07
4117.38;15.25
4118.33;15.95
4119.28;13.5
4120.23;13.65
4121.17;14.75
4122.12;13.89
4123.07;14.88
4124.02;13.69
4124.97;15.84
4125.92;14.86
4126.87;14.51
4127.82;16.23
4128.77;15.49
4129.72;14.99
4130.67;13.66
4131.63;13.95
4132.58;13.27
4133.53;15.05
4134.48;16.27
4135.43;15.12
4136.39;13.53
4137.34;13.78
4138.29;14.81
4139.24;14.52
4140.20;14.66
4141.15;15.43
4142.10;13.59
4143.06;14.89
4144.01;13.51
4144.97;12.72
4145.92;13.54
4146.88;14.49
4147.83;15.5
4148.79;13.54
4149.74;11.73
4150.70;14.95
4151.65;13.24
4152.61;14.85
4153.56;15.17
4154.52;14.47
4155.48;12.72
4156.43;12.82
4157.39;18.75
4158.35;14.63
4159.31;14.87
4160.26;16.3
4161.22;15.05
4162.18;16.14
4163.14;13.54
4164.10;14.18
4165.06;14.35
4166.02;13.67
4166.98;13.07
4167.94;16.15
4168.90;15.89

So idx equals 1.21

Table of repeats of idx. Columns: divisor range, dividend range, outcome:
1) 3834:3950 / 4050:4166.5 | 1.25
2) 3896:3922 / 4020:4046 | 1.19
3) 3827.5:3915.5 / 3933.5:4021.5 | 1.06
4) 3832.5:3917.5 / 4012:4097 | 1.22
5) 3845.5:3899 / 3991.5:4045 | 1.20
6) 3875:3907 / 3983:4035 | 1.25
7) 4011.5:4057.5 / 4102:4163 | 1.03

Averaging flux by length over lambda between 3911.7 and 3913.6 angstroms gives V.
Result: 15.3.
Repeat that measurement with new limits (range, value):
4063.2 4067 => 14.5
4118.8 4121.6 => 14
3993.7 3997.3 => 13.7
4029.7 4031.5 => 14.9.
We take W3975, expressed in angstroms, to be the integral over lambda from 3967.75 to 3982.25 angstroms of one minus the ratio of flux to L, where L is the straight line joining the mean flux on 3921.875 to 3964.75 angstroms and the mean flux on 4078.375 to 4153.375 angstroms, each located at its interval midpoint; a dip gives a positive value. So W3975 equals 2.0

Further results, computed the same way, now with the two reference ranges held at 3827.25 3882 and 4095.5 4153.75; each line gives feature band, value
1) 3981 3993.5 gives -0.98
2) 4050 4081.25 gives -0.58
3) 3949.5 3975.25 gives 4.55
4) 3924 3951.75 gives 3.91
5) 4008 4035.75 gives -3.42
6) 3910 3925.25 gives -0.80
